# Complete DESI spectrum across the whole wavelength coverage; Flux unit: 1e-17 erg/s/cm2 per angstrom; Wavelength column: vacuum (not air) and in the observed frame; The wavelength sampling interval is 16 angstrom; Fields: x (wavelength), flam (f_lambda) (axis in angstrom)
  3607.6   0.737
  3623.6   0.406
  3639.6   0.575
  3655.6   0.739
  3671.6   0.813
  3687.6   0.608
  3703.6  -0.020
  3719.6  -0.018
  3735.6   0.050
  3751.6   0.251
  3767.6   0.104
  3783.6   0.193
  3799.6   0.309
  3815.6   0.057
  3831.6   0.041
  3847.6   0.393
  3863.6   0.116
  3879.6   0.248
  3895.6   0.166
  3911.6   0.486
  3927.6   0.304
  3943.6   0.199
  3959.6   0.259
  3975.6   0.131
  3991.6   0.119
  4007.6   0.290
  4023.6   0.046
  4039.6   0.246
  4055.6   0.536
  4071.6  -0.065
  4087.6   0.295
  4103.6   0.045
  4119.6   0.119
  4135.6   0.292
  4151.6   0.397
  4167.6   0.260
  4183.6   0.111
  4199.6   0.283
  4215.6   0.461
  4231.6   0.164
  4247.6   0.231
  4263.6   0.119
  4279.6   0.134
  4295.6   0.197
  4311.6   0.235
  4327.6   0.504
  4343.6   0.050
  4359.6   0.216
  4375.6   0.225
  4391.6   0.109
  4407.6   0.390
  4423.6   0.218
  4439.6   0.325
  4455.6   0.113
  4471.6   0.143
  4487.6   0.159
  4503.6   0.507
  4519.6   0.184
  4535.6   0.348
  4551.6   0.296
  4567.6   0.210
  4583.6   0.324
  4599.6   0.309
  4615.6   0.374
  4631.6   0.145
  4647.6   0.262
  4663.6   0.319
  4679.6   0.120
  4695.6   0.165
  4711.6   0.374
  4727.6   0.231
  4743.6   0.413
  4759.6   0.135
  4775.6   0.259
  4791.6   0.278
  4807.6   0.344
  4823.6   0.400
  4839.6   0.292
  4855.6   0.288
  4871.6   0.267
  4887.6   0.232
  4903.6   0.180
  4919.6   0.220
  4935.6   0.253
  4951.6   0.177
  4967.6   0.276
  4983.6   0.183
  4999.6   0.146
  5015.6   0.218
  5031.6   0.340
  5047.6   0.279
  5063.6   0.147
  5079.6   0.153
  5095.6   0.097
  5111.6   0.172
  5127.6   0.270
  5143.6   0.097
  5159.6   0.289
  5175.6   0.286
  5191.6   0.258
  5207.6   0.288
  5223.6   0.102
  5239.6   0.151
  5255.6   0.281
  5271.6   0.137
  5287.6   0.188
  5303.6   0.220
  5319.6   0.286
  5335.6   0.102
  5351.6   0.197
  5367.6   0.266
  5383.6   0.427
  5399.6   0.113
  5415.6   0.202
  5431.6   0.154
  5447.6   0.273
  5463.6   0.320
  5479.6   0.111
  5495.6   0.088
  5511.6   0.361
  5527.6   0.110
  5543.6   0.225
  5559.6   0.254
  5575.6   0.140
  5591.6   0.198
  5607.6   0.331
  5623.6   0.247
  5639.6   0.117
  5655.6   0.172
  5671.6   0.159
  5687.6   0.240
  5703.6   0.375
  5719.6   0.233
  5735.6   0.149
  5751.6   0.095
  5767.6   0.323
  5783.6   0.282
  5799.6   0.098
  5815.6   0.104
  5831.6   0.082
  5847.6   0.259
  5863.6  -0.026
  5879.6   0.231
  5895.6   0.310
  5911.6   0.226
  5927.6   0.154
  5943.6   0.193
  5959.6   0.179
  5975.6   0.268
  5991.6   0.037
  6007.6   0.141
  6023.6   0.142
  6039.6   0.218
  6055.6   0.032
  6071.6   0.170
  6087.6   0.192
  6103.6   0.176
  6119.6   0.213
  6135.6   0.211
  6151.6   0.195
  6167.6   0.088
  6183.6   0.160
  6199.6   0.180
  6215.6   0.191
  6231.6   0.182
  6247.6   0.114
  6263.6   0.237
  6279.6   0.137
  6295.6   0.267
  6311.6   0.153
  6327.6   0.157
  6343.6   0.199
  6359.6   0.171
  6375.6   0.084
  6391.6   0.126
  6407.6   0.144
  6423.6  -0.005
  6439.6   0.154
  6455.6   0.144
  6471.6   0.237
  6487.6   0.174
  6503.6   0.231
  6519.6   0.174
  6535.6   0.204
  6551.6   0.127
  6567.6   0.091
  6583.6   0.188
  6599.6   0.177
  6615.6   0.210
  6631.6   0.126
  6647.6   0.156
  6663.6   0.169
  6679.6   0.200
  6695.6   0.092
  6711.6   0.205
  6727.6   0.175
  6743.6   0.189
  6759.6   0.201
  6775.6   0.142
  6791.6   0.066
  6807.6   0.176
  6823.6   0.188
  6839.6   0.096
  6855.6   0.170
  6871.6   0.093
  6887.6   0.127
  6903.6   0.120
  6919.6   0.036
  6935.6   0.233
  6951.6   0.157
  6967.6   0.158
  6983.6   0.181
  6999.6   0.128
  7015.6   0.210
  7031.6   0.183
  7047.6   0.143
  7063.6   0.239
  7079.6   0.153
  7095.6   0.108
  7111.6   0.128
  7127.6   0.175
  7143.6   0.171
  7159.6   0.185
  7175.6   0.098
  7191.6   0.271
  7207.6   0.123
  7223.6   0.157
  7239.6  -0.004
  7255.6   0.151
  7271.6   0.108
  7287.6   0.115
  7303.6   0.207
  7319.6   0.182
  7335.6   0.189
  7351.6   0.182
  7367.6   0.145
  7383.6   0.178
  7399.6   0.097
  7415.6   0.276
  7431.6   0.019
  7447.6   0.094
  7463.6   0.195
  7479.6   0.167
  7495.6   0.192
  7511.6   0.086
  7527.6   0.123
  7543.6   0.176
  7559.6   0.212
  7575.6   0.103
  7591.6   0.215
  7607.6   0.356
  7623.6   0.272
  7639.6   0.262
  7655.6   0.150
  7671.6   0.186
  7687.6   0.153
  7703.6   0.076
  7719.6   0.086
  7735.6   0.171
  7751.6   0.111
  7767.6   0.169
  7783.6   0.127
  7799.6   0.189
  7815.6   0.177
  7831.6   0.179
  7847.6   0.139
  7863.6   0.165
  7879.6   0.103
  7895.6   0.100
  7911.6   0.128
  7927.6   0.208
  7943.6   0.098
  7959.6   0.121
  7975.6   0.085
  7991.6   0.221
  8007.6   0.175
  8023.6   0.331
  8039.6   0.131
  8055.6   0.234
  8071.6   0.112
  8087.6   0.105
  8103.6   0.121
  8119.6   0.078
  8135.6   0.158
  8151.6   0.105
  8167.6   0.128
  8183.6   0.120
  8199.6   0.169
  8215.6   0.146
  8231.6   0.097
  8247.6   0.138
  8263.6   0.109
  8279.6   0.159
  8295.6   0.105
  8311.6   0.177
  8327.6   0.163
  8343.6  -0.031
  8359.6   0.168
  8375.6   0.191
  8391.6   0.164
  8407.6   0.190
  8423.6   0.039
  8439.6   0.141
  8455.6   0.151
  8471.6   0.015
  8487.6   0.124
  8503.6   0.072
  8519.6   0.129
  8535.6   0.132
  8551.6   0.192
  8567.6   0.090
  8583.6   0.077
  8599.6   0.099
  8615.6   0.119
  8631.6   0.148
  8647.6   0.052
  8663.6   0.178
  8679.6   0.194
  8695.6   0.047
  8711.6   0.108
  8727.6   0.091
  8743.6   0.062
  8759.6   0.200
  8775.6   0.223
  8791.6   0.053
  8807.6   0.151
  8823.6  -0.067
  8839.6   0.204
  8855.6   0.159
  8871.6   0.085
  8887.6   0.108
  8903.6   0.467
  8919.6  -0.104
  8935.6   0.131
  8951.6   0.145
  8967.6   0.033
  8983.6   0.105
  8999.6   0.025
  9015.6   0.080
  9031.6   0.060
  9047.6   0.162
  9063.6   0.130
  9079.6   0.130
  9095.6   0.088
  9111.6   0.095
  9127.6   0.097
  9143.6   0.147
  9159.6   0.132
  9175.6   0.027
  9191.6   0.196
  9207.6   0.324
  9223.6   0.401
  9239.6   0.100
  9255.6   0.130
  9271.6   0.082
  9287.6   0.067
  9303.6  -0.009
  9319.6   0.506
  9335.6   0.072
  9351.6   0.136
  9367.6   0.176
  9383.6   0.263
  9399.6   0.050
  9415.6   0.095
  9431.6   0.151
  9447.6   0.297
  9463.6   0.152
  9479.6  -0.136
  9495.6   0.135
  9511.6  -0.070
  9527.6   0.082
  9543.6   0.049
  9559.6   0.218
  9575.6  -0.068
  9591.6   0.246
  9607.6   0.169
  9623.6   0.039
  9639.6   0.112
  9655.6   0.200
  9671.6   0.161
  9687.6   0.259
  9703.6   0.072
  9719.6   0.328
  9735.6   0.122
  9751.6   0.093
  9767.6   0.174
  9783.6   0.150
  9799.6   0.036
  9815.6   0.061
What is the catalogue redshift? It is 1.471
